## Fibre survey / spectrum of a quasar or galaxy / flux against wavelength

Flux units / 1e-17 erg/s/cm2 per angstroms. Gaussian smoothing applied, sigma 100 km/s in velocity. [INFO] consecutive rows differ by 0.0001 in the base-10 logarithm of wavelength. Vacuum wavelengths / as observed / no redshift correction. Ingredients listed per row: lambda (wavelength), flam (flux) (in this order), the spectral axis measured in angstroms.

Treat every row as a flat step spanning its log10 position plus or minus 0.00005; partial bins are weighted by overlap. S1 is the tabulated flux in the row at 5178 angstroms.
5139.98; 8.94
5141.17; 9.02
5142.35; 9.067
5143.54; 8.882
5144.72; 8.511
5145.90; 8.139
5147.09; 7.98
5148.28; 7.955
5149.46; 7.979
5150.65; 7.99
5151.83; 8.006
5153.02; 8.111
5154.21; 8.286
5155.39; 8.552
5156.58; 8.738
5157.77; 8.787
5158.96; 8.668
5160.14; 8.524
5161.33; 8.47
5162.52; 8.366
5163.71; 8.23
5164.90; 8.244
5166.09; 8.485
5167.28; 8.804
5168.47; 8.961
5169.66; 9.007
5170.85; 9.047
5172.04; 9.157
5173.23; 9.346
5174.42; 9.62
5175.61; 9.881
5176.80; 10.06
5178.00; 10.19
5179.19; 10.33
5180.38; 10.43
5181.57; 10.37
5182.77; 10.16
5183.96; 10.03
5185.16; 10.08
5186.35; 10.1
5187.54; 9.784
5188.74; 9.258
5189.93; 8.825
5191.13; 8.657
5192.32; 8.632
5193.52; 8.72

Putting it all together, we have 10.19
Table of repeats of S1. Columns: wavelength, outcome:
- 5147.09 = 7.98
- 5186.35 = 10.1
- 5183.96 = 10.03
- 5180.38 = 10.43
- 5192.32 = 8.632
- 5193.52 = 8.72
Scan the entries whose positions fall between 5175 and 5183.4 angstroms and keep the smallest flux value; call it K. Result 9.881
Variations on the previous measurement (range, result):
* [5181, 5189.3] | 9.258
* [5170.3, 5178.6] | 9.047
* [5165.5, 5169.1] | 8.485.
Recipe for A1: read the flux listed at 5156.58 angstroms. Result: 8.738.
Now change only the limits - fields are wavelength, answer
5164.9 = 8.244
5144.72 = 8.511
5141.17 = 9.02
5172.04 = 9.157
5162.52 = 8.366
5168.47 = 8.961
